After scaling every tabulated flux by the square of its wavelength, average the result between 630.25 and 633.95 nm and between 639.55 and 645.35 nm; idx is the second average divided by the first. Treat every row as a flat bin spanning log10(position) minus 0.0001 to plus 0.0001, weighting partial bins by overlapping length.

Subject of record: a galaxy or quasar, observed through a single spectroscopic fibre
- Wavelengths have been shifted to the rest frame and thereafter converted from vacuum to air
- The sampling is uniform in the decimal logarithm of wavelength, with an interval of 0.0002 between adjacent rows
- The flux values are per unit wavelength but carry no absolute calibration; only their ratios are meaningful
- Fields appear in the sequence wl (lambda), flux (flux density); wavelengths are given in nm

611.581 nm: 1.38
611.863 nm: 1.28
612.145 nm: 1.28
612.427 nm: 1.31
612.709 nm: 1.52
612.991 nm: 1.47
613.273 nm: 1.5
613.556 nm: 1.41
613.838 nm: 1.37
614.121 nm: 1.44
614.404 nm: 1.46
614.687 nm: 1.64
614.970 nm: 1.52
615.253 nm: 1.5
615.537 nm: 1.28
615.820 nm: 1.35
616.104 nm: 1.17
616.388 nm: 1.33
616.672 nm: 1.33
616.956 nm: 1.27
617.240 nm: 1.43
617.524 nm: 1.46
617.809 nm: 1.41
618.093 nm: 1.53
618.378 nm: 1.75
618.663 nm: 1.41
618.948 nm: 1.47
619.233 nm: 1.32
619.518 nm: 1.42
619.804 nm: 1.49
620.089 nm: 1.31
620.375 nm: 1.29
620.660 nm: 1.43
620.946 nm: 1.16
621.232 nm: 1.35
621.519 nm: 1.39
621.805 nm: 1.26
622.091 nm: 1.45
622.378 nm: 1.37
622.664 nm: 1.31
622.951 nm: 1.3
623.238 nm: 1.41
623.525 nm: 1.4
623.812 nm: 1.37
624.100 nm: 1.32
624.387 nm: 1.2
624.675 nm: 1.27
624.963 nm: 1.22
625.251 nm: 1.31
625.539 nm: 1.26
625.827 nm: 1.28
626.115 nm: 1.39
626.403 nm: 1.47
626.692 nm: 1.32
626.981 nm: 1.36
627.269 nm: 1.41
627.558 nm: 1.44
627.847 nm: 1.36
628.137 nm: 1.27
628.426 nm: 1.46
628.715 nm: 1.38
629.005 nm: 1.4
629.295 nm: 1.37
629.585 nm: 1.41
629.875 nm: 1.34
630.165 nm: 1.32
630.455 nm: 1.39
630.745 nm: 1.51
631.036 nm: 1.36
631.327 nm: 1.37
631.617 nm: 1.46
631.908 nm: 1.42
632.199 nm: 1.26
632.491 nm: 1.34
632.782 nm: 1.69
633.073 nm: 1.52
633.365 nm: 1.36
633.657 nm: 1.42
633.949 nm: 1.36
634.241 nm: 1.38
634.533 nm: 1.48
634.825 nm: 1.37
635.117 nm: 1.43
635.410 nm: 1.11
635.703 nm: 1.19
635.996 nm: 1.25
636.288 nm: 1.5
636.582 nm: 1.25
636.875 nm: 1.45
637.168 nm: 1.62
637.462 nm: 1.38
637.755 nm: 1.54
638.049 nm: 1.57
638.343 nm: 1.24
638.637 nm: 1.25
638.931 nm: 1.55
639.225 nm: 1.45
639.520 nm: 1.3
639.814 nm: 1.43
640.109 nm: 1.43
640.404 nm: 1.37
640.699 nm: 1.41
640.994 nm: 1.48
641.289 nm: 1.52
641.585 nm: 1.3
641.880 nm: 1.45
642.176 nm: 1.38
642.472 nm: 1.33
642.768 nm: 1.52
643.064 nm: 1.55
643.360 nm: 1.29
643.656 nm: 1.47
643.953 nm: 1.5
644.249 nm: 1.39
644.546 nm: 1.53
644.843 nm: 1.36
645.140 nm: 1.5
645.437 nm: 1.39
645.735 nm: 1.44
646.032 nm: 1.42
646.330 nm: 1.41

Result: 1.0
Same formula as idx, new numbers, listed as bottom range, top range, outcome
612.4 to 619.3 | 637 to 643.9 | 1.08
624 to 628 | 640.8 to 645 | 1.14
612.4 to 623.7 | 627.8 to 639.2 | 1.05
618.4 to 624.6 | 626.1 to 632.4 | 1.04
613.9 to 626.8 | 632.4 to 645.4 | 1.09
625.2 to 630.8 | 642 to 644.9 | 1.10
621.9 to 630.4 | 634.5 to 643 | 1.08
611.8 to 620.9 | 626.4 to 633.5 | 1.04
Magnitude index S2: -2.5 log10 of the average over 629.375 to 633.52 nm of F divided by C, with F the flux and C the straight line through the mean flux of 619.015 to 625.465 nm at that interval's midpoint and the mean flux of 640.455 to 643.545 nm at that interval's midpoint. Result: -0.027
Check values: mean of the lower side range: 1.33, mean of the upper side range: 1.42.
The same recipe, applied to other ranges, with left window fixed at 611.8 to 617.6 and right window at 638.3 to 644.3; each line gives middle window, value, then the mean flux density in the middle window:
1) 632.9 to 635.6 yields 0.02 mag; 1.38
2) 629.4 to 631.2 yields 0.01 mag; 1.39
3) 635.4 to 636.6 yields 0.11 mag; 1.28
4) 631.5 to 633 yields -0.02 mag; 1.44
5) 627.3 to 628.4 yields 0.03 mag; 1.37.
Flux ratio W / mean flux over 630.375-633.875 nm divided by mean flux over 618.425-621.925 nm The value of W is 1.0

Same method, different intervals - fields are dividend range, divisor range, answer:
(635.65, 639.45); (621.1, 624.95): 1.05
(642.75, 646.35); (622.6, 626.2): 1.10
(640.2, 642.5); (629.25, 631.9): 1.01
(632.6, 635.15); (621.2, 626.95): 1.08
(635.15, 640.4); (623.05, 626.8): 1.04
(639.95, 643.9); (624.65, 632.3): 1.04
